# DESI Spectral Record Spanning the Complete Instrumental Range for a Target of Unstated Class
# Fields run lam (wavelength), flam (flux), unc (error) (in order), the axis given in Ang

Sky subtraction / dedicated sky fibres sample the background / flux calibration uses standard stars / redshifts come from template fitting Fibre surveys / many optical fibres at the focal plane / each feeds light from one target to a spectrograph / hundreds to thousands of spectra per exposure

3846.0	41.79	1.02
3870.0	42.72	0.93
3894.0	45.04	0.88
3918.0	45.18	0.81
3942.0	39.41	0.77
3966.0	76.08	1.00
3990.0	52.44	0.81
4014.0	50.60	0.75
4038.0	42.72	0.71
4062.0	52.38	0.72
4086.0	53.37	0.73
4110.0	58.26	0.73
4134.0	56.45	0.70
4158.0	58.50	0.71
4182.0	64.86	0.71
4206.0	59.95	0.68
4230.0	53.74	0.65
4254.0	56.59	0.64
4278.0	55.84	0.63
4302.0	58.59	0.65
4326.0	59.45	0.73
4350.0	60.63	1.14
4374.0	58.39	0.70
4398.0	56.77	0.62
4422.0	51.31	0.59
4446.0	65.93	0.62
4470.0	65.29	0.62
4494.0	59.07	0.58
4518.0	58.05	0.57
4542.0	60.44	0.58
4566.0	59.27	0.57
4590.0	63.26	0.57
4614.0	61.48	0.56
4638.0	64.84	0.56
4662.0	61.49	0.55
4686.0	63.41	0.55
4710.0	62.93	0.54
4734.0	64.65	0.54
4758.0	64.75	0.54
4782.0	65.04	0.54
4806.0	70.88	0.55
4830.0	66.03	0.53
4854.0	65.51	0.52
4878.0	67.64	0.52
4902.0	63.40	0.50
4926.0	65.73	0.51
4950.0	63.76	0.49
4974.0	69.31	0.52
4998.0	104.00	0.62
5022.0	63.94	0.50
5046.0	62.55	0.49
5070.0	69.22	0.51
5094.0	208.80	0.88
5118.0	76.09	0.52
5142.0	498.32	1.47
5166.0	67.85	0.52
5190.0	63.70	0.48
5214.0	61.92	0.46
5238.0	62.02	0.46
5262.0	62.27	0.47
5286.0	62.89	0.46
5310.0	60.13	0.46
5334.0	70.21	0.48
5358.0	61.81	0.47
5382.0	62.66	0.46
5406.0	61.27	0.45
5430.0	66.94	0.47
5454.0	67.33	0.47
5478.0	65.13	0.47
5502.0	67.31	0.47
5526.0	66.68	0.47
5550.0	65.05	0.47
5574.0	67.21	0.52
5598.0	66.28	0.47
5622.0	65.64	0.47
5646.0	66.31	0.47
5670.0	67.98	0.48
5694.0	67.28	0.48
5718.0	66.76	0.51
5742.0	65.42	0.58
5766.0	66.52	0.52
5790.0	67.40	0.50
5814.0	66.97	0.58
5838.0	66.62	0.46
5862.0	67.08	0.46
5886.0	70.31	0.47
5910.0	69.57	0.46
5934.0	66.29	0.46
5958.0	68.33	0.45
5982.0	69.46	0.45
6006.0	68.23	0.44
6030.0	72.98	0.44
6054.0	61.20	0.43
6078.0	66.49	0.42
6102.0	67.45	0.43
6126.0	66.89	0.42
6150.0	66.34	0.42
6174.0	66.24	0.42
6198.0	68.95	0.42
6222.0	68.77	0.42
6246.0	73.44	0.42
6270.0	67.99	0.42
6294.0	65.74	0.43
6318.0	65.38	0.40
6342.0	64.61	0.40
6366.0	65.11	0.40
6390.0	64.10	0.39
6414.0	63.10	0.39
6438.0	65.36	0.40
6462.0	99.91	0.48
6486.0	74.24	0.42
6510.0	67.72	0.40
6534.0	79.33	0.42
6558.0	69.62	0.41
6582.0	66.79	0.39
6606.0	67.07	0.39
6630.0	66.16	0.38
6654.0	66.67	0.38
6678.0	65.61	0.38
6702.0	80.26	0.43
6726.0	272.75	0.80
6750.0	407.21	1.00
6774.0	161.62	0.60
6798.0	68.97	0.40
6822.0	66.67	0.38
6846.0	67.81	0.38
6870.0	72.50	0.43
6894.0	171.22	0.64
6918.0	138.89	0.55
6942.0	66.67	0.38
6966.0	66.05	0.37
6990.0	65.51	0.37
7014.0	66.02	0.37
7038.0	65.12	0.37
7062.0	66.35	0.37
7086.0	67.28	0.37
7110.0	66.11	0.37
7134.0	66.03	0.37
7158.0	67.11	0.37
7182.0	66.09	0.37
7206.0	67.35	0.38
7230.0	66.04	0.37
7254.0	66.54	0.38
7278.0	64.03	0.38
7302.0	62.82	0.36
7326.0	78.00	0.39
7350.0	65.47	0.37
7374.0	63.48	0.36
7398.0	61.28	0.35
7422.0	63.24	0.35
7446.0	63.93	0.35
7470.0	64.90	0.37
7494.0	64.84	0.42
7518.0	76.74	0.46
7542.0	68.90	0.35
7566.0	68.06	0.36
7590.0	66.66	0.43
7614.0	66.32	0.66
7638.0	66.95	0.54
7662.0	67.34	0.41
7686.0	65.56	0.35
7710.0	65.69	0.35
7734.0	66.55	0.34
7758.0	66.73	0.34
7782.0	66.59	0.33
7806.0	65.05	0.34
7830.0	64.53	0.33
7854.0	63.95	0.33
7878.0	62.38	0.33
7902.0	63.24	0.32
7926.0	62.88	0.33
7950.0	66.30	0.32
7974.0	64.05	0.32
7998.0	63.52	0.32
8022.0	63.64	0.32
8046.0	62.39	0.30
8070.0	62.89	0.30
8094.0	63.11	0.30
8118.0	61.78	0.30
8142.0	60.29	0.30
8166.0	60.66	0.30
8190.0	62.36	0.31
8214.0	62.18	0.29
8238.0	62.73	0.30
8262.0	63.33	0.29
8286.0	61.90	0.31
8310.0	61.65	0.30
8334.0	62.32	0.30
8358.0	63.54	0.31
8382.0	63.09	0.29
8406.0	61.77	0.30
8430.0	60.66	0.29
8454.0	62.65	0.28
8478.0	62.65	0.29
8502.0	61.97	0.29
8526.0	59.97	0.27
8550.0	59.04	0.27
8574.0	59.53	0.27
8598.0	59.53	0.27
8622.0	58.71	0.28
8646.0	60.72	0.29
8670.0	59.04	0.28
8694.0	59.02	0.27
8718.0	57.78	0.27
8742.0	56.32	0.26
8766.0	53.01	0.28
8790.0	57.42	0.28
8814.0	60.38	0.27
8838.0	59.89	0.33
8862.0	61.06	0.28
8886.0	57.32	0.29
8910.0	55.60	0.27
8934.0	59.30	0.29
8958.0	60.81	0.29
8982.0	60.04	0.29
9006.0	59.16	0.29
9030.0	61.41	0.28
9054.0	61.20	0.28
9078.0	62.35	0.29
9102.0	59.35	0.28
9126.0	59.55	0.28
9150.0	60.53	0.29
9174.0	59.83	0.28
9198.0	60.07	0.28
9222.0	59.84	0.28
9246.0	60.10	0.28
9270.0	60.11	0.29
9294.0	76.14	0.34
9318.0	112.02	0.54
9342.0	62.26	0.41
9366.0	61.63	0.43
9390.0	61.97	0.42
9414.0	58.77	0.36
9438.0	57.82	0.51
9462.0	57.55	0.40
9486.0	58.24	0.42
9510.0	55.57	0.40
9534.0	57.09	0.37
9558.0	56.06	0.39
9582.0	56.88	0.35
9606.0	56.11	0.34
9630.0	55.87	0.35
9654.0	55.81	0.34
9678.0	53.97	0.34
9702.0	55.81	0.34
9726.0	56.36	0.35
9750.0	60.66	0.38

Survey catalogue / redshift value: 0.027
